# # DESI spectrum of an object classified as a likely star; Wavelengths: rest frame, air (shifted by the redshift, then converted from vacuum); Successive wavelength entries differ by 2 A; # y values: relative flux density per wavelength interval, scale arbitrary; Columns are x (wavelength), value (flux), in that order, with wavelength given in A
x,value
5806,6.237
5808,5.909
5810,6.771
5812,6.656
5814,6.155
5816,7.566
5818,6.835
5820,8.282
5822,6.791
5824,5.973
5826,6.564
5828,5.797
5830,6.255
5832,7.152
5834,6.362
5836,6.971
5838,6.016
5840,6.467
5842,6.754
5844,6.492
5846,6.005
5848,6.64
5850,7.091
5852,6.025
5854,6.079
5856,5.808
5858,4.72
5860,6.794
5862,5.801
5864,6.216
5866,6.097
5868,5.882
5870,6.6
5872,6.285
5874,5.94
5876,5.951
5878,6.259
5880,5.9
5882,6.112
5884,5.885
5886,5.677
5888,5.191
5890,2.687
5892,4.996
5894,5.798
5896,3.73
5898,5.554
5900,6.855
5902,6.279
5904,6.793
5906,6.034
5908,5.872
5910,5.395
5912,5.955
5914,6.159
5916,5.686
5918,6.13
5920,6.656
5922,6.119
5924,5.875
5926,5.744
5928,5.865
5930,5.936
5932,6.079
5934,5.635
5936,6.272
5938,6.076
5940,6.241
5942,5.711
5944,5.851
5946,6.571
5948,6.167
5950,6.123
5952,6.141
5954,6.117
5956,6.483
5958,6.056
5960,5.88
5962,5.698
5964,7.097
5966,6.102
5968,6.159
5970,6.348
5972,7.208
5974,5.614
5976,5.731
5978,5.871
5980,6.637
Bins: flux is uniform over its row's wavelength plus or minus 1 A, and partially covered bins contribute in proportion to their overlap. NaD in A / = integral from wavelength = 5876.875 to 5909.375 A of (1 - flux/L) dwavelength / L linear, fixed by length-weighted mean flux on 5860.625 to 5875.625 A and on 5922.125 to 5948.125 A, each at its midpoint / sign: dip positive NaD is 2.6 A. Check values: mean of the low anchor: 6.13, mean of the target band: 5.6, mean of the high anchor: 6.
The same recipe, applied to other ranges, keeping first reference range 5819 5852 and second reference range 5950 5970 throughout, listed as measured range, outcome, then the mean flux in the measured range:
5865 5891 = 2.92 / 5.73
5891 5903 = 1.61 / 5.54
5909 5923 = 0.70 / 6.01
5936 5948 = 0.27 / 6.11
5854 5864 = 1.01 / 5.85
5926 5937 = 0.61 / 5.94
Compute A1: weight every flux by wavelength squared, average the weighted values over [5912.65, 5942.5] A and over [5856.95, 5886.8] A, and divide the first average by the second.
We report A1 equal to 1.02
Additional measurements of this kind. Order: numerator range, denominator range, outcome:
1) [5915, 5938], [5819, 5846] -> 0.94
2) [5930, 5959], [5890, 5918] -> 1.09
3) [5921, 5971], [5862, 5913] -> 1.08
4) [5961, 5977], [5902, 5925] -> 1.05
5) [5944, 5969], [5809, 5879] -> 1.01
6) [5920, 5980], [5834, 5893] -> 1.05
